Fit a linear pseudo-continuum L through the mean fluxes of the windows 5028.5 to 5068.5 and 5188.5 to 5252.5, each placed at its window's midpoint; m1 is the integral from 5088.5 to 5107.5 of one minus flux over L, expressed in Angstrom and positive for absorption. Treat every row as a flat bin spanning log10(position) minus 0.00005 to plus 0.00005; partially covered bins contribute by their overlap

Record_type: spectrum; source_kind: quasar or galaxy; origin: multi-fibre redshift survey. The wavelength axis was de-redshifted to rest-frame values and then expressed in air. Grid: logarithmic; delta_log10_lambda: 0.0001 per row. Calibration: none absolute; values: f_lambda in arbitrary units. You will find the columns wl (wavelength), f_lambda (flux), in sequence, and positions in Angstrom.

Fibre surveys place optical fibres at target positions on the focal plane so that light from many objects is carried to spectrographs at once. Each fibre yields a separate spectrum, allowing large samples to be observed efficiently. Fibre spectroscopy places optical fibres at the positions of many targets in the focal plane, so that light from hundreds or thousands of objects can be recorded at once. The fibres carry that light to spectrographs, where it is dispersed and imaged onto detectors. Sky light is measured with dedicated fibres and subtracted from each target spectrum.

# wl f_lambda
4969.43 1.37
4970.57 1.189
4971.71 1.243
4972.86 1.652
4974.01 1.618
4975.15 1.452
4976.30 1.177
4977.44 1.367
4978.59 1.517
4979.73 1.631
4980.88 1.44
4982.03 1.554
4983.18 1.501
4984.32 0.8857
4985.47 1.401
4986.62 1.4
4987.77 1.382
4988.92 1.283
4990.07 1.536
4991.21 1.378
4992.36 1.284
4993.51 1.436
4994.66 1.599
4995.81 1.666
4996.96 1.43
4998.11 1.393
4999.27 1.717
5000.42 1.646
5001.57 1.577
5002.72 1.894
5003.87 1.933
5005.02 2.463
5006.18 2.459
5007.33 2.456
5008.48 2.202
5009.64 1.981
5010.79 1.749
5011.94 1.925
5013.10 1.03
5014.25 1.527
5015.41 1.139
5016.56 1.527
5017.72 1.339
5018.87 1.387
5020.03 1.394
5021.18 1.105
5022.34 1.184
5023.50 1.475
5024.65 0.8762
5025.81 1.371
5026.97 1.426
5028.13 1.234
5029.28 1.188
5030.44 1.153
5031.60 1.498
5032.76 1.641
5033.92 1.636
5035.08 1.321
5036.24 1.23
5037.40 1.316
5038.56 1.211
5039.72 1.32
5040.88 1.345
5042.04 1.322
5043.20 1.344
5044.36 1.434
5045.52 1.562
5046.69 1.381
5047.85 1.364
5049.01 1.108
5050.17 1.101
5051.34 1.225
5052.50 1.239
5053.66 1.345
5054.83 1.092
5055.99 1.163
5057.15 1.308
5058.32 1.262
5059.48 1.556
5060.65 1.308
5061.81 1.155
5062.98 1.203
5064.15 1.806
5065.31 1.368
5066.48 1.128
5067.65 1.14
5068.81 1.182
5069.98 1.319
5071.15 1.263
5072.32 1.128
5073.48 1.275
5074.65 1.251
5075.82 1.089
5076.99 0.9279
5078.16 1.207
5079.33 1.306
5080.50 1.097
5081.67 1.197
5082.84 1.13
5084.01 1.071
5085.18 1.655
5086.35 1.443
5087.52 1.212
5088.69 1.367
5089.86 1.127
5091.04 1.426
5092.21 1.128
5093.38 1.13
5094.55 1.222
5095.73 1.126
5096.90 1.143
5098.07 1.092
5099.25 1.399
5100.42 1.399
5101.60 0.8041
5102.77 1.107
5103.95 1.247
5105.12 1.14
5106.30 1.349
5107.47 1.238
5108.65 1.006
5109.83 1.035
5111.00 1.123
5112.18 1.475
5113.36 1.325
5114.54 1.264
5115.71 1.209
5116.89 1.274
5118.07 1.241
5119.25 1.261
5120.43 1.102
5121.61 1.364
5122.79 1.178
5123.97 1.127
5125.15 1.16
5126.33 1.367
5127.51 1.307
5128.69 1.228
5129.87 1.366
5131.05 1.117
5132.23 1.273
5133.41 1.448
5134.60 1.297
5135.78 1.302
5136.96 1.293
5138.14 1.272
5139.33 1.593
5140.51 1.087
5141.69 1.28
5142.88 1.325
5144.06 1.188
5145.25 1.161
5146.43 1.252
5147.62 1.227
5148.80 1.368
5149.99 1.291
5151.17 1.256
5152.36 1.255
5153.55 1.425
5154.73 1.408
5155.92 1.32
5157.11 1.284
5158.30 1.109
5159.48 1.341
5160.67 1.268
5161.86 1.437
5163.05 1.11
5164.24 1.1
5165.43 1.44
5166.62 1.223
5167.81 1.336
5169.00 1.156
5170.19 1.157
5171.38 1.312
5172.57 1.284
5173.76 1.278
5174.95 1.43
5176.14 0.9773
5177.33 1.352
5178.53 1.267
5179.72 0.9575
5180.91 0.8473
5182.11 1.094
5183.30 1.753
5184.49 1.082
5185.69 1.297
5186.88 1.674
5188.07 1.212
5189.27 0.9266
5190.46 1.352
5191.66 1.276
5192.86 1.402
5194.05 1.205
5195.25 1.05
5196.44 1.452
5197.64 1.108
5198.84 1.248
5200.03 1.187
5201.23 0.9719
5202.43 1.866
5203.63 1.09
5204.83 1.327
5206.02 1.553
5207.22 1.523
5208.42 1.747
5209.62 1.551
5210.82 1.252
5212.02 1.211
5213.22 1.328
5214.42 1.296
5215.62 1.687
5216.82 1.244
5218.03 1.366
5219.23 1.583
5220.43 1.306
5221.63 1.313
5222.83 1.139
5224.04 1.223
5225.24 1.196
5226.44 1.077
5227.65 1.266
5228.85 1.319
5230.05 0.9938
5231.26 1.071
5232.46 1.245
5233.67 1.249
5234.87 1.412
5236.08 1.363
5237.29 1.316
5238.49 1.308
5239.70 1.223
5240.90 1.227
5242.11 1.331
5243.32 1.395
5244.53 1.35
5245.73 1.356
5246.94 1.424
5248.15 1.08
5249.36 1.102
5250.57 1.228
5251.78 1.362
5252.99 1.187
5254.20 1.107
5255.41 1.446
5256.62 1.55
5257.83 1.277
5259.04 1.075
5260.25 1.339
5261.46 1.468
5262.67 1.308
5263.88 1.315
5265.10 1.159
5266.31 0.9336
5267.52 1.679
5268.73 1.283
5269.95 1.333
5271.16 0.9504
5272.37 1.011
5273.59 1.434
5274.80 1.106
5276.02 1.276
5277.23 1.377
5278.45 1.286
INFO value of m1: 1.6 Angstrom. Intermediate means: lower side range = 1.32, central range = 1.2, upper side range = 1.3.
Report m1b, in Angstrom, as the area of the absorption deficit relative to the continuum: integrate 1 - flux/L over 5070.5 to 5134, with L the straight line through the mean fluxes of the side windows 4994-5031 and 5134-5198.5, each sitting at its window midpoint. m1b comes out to 7.74 Angstrom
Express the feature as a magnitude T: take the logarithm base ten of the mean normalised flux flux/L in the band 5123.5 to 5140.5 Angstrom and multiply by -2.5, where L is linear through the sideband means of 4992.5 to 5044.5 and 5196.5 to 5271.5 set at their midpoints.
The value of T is 0.09 mag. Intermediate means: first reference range 1.52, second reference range 1.3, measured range 1.29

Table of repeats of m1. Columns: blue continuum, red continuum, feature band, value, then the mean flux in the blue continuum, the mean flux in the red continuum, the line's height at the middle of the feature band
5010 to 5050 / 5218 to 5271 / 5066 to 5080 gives 1.6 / 1.36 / 1.28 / 1.34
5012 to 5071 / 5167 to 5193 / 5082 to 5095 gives 0.2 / 1.31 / 1.24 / 1.29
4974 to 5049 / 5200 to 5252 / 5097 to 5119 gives 3.1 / 1.48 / 1.31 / 1.41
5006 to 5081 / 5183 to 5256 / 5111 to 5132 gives 1.2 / 1.36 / 1.3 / 1.33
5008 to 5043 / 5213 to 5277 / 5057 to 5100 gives 3.8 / 1.4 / 1.28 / 1.37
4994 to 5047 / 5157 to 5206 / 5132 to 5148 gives 0.4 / 1.52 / 1.25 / 1.32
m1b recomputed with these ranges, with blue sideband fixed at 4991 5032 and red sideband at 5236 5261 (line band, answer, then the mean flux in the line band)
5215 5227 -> 0.0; 1.31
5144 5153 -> 0.9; 1.25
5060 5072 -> 1.7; 1.28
